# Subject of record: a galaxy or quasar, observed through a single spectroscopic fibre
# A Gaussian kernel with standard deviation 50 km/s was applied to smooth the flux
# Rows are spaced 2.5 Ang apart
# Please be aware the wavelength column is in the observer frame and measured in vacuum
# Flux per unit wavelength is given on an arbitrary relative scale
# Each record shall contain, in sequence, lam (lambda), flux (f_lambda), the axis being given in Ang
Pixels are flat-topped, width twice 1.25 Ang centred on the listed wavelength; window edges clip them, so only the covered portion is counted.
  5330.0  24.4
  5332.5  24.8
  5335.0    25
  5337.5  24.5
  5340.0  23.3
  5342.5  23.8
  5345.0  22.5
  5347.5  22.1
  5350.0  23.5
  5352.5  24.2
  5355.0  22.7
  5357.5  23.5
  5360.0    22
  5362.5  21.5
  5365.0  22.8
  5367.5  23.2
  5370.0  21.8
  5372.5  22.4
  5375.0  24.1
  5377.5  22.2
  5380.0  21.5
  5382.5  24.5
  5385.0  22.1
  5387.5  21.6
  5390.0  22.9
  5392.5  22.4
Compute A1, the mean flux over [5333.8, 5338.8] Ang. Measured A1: 24.7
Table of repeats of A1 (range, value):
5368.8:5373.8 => 22.1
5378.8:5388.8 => 22.4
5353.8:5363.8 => 22.4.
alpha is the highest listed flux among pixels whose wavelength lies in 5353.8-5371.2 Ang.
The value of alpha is 23.5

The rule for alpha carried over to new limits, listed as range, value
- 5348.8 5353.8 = 24.2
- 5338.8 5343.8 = 23.8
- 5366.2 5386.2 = 24.5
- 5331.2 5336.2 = 25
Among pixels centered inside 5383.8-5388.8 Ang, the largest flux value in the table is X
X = 22.1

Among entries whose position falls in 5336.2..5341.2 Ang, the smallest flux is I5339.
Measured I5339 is 23.3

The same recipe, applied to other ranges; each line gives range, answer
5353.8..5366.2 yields 21.5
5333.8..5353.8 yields 22.1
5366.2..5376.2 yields 21.8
